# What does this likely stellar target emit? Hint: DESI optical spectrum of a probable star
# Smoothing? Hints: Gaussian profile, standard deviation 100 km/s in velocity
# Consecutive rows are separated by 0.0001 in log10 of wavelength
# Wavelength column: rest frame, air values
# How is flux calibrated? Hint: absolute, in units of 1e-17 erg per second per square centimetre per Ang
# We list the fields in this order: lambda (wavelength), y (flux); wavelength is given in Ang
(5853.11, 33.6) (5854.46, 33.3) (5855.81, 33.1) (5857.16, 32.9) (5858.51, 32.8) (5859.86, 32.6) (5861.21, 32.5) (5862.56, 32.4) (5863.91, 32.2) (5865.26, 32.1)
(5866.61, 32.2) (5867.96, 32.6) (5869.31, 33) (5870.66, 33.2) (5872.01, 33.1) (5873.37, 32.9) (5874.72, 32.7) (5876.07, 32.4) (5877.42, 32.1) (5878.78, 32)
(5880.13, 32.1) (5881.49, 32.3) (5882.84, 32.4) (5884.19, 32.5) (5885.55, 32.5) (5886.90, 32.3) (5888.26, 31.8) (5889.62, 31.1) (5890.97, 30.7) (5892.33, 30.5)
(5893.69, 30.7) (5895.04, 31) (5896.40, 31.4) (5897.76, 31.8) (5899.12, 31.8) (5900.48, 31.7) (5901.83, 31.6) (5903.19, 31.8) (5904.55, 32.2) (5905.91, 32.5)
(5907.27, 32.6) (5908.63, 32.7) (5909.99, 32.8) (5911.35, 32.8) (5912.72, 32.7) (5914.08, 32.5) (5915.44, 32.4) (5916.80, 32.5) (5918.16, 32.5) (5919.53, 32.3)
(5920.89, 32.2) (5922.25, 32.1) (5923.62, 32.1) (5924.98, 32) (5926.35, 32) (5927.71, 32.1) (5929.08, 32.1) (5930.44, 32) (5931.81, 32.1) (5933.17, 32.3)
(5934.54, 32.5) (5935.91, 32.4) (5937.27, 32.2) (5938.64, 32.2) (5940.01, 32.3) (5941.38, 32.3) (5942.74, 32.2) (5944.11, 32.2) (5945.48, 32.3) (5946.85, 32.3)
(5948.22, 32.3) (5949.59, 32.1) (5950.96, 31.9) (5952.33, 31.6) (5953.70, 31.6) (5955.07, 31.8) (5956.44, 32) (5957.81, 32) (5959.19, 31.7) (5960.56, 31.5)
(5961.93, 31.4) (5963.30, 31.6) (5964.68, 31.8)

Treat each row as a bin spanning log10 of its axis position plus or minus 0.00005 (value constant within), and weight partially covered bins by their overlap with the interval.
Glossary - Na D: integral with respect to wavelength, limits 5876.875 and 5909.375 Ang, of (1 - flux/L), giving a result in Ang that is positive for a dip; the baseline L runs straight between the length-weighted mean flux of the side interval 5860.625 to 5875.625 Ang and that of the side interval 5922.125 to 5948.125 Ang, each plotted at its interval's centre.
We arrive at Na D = 0.6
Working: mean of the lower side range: 32.6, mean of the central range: 31.8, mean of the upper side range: 32.2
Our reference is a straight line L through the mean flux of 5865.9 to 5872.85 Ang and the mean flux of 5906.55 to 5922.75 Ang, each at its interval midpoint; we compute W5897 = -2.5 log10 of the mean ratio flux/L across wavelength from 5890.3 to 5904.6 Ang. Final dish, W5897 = 0.04 mag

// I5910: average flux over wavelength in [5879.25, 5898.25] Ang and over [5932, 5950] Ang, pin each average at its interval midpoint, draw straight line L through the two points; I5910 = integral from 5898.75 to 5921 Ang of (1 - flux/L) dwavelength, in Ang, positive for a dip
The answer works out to -0.3 Ang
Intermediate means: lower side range 31.7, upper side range 32.3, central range 32.3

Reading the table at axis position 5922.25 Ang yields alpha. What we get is 32.1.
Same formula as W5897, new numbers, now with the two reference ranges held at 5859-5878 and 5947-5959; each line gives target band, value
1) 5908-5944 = -0.006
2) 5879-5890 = 0.011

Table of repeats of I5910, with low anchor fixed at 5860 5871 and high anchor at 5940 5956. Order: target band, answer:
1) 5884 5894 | 0.28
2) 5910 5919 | -0.09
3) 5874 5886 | 0.04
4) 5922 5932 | 0.04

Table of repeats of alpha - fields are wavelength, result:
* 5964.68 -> 31.8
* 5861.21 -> 32.5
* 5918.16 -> 32.5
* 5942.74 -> 32.2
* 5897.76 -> 31.8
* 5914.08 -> 32.5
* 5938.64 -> 32.2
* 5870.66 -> 33.2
